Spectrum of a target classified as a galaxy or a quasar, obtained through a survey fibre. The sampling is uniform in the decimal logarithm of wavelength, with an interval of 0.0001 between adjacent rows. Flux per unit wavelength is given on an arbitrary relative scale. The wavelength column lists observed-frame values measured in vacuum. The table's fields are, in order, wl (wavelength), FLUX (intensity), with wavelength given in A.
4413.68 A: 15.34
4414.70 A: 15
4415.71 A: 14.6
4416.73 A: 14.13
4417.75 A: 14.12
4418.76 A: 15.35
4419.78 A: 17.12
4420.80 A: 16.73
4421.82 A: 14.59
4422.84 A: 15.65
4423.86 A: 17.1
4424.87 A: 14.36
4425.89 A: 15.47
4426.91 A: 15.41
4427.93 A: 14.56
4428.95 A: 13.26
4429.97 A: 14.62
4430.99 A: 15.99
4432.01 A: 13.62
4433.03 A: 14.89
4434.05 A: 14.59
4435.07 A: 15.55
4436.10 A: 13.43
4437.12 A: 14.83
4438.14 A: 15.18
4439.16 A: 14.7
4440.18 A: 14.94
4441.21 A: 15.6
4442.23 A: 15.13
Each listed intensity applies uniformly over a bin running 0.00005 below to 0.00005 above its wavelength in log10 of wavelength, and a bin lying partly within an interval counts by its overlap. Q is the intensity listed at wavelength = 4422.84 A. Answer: 15.65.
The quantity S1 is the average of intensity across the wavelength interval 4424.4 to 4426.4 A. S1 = 14.9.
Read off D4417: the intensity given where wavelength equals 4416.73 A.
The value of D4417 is 14.13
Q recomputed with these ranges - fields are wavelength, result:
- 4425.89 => 15.47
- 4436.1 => 13.43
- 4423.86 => 17.1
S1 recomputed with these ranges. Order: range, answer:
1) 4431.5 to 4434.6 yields 14.4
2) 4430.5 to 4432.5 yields 14.8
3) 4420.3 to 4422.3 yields 15.7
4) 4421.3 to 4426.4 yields 15.4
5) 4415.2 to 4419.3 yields 14.6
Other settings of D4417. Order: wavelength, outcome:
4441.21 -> 15.6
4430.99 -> 15.99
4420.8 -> 16.73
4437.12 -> 14.83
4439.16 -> 14.7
